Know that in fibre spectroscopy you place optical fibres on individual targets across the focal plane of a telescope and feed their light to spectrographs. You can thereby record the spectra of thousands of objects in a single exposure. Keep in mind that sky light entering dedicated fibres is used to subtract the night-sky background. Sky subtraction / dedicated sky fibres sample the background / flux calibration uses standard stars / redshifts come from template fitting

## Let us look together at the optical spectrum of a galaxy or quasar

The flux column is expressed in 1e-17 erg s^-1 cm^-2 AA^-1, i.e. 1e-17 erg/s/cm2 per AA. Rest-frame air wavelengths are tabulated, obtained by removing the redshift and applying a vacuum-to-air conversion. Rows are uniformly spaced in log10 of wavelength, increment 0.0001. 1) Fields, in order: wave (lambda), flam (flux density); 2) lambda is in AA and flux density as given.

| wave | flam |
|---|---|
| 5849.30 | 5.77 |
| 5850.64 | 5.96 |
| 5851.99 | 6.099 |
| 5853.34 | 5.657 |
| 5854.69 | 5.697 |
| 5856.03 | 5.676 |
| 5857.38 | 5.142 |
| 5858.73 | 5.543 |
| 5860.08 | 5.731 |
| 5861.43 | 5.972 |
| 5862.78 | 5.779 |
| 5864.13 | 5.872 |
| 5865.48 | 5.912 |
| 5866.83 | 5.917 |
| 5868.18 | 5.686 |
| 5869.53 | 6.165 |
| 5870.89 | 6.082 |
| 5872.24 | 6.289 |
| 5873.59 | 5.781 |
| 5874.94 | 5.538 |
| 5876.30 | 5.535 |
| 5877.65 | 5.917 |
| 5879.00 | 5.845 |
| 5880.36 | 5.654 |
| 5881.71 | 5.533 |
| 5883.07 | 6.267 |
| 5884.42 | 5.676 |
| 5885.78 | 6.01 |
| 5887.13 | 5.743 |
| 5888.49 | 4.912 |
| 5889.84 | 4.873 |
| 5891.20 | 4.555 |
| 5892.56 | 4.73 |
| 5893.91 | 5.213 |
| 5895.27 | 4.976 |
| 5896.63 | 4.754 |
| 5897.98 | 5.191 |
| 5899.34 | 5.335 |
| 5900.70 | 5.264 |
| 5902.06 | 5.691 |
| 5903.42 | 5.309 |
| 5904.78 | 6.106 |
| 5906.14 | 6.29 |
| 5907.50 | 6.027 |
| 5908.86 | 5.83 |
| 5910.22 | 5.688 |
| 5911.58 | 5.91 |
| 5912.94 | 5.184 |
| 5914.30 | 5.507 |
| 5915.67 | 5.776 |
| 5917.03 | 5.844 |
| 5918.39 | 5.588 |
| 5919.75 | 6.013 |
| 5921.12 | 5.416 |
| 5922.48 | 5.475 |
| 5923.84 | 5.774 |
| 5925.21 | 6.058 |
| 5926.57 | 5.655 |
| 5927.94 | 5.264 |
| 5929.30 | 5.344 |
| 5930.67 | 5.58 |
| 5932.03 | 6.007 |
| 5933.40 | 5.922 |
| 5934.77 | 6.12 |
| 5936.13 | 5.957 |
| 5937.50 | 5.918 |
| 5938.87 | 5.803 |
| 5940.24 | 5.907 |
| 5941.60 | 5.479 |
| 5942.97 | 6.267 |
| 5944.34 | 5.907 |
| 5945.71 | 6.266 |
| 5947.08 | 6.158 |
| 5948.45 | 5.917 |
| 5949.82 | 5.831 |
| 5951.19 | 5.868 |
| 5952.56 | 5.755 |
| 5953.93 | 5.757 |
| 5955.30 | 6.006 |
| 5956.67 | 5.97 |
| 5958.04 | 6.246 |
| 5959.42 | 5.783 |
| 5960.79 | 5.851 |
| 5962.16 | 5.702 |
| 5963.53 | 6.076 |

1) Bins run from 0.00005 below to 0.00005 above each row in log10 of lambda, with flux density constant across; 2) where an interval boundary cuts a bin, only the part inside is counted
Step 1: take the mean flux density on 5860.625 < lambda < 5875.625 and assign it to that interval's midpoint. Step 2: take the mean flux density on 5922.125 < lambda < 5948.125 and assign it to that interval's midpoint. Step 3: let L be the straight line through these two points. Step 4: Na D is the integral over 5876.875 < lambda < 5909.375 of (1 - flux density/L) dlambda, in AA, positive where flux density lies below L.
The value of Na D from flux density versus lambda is 2.2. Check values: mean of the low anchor 5.9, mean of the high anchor 5.84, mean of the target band 5.49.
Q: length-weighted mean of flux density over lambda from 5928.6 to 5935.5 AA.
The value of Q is 5.8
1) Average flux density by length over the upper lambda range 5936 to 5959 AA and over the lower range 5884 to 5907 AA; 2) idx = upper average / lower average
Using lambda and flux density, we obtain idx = 1.1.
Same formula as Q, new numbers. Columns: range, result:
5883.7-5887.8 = 5.82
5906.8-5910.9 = 5.85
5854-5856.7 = 5.7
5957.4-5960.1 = 5.99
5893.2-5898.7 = 5.04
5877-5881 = 5.8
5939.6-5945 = 5.9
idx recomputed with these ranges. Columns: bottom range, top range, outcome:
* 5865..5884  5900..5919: 0.97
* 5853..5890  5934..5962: 1.03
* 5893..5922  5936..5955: 1.06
